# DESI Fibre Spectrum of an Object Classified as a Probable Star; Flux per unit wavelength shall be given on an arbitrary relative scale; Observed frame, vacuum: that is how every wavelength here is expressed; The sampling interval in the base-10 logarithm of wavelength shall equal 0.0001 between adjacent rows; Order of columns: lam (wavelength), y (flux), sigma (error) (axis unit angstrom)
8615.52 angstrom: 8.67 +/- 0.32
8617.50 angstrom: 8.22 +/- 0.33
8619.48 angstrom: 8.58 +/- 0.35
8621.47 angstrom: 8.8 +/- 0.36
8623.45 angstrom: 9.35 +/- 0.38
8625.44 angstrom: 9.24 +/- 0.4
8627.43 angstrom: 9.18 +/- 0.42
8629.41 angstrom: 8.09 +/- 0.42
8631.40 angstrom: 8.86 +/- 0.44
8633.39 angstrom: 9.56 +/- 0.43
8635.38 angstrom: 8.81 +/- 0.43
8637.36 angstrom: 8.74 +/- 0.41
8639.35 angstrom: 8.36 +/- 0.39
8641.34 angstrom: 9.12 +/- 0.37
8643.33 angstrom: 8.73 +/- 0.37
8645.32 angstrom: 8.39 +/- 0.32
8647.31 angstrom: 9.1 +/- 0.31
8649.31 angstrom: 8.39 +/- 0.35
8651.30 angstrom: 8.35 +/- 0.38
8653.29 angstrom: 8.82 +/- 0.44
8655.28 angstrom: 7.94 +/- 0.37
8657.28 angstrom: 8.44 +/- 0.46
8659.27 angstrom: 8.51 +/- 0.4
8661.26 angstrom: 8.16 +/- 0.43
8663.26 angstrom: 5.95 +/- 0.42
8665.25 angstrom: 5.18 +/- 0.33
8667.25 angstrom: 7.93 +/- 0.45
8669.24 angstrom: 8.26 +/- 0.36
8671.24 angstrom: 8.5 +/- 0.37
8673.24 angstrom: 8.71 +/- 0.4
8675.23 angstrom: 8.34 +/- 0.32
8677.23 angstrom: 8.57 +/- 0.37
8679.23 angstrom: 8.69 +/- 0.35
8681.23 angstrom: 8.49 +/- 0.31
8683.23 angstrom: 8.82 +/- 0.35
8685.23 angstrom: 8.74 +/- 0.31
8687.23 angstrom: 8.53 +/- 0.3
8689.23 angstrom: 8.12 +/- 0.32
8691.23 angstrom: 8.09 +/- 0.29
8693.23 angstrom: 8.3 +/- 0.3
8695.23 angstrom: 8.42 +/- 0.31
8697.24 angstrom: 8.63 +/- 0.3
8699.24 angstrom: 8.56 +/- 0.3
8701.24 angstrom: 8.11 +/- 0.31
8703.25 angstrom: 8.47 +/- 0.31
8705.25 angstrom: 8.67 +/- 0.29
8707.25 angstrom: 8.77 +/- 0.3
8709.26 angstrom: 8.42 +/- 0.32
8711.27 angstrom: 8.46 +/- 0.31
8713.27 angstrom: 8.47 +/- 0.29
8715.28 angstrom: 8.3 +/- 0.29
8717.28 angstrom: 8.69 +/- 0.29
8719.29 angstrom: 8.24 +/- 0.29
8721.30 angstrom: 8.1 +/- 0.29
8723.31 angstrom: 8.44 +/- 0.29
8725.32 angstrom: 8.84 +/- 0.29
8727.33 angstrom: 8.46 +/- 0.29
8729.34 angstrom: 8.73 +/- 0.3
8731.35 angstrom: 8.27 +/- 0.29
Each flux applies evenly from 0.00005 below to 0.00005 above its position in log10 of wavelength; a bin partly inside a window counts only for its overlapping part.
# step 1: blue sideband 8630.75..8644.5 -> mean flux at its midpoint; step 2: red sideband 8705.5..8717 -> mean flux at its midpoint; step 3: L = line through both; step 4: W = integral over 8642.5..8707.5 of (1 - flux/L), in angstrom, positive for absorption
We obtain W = 3.02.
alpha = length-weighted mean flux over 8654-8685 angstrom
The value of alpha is 8.06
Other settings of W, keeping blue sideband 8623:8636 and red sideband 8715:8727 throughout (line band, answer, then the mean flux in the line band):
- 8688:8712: 0.4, 8.42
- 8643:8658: 0.6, 8.51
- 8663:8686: 1.7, 8.07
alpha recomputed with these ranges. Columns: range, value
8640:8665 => 8.23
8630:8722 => 8.39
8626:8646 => 8.8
